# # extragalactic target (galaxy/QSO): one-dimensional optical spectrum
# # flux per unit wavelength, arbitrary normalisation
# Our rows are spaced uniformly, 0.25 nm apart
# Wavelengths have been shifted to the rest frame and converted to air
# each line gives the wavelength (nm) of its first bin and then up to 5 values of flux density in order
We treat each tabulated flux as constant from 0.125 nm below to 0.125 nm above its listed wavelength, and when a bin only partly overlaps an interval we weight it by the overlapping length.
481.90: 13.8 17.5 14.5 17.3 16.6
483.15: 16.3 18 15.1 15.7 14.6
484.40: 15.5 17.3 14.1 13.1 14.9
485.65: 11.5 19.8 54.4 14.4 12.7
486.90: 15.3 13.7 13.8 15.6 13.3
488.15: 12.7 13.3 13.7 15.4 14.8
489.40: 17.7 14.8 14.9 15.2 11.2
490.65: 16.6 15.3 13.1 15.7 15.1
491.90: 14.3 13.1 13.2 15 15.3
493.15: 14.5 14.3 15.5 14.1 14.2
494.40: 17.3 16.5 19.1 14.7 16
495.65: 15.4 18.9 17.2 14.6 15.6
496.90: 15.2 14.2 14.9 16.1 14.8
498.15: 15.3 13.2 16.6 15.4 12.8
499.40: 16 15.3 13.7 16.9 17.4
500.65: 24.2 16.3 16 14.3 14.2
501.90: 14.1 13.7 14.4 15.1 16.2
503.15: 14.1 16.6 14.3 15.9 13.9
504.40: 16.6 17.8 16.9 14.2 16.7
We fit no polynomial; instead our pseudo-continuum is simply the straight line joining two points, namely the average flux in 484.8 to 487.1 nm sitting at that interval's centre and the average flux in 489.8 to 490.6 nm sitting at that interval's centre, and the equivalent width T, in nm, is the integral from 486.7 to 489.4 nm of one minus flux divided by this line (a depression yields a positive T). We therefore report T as 0.34 nm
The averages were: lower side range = 18.8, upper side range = 14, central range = 14.3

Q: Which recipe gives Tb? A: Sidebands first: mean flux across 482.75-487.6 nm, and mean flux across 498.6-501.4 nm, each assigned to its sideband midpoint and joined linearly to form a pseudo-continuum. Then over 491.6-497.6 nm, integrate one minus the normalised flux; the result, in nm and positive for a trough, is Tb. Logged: 0.46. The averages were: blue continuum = 17.2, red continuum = 16.3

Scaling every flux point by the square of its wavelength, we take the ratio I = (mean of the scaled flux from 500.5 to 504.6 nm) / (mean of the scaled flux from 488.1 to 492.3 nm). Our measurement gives 1.13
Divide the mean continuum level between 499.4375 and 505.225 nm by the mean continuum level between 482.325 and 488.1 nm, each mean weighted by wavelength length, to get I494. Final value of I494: 0.94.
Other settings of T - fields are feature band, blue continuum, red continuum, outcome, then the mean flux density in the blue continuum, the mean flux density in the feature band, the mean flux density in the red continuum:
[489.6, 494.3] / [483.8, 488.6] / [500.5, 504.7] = 0.51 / 16.6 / 14.5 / 15.7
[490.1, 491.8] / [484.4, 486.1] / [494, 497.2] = 0.19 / 16.9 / 14.6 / 16.1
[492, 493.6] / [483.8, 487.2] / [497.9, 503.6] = 0.23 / 17.7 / 14.3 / 15.5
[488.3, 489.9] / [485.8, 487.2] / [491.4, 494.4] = 0.34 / 22.2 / 15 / 14.6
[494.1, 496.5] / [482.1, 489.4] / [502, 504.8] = -0.10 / 16.4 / 16.5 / 15.3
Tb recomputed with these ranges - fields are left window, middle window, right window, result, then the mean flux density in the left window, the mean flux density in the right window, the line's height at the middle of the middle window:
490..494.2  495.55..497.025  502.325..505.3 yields -0.131 nm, 14.5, 15.5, 14.8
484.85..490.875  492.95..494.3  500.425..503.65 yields 0.115 nm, 16.1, 15.8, 16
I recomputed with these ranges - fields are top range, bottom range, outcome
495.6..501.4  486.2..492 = 1.10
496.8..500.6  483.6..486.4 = 0.87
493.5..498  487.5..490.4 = 1.12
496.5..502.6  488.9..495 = 1.06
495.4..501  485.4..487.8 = 0.89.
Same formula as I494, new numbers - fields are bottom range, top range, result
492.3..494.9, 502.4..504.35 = 1.00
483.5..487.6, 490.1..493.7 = 0.84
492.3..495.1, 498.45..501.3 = 1.06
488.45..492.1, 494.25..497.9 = 1.09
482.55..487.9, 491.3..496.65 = 0.91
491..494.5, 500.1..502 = 1.14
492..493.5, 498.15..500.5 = 1.07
